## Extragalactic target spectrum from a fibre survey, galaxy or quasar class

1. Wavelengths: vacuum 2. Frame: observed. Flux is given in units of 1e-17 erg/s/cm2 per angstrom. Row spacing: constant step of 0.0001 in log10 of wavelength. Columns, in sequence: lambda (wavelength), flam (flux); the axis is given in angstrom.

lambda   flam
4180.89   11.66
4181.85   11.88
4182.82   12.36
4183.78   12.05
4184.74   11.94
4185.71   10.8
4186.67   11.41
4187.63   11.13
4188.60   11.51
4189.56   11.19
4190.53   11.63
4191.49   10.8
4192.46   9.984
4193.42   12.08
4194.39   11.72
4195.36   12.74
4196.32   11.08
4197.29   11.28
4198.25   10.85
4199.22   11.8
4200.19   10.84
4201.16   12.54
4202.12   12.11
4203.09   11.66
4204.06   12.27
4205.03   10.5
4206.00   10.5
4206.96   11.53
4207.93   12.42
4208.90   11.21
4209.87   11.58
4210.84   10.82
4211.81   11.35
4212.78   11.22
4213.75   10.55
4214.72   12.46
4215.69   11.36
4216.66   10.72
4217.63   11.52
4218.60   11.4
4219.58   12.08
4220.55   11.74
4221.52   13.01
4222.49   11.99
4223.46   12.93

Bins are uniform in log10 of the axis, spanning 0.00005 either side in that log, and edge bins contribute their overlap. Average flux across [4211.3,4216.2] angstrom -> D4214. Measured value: 11.4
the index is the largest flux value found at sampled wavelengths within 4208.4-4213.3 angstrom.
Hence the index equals 11.58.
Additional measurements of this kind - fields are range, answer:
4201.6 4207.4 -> 12.27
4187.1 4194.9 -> 12.08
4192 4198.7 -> 12.74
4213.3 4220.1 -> 12.46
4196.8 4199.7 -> 11.8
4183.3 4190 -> 12.05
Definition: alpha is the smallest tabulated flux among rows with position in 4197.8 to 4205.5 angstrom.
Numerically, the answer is 10.5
